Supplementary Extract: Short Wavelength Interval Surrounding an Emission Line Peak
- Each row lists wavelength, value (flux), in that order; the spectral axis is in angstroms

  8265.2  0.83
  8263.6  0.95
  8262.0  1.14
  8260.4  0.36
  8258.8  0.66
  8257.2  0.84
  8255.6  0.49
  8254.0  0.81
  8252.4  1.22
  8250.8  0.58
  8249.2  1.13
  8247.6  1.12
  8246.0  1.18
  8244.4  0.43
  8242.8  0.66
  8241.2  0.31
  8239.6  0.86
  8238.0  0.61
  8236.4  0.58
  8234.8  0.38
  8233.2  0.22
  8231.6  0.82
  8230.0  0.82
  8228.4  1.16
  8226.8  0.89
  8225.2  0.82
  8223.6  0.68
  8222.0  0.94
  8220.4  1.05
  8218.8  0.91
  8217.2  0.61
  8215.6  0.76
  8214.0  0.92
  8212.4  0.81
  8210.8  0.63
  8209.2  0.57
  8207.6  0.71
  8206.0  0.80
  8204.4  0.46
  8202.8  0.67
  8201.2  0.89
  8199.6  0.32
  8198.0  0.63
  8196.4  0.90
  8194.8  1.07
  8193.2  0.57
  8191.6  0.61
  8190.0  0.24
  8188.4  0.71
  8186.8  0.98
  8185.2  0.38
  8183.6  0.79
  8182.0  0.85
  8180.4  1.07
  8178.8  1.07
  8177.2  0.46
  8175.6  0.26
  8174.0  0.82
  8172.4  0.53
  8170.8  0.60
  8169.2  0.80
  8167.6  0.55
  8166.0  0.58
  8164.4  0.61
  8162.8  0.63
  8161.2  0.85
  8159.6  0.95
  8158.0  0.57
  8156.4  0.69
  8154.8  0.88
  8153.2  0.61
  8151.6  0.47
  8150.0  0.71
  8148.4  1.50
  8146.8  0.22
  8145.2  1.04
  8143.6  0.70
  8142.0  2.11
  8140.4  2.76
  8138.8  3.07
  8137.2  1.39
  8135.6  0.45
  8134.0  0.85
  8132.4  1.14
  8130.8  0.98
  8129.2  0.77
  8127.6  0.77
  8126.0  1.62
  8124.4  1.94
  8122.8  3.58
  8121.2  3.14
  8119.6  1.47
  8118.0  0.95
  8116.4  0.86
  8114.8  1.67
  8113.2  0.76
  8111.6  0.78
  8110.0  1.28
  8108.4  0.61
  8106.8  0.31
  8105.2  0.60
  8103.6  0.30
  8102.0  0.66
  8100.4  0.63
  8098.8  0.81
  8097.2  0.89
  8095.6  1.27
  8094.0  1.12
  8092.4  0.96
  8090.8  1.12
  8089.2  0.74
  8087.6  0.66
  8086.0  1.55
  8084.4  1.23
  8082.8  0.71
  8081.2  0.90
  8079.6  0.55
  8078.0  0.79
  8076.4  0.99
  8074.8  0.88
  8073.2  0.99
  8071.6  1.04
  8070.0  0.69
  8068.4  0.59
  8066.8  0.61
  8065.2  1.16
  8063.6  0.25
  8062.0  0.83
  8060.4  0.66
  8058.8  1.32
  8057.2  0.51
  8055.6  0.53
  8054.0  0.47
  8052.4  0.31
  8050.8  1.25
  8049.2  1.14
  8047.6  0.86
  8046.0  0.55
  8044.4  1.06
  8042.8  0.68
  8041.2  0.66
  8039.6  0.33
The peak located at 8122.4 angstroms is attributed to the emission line [S II]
